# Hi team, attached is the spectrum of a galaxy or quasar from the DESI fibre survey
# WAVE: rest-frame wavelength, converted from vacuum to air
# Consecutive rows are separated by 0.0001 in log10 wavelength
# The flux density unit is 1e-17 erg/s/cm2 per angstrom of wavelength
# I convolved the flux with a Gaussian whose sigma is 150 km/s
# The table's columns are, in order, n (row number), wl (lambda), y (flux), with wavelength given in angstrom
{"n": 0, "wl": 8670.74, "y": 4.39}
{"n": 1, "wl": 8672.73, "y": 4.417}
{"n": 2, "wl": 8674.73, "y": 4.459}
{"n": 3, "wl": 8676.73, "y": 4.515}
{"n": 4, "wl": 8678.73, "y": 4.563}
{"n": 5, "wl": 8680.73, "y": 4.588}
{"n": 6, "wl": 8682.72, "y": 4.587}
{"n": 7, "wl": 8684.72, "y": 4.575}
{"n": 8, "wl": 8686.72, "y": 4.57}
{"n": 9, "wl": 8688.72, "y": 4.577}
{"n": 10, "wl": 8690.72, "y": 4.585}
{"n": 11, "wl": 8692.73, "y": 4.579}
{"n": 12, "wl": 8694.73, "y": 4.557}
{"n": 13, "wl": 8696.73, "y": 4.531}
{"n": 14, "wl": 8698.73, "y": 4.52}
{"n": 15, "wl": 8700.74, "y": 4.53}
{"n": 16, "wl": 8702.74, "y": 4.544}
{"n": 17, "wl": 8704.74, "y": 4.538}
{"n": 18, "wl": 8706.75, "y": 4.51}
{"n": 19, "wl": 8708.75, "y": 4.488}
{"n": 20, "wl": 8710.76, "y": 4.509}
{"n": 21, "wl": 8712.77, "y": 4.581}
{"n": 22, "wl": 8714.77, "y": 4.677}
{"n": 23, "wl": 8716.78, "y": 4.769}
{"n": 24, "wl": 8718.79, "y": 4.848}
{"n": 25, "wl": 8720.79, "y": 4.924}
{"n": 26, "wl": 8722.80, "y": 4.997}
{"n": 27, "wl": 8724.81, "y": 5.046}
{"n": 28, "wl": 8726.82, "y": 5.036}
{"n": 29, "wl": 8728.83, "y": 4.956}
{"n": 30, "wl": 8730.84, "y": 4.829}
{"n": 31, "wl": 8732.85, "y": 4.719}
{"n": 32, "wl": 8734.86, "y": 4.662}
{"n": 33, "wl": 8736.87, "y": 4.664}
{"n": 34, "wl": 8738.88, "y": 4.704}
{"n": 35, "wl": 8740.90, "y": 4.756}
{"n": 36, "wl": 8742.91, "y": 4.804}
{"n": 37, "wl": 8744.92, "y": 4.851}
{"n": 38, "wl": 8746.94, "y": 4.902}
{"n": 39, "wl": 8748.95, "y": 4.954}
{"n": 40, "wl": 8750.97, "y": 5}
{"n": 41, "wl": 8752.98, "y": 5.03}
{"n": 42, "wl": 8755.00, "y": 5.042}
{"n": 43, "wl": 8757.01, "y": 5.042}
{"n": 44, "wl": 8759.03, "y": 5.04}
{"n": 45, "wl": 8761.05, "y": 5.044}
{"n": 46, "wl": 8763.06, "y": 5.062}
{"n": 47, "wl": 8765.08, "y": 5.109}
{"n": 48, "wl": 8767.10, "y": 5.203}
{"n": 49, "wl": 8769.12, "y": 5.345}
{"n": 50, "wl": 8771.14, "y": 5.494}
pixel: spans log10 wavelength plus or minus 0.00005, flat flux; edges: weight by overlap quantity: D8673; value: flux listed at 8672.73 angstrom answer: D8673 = 4.417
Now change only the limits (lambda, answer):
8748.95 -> 4.954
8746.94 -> 4.902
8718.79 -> 4.848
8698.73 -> 4.52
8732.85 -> 4.719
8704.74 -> 4.538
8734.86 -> 4.662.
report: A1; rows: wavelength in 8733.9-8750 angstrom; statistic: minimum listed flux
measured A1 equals 4.662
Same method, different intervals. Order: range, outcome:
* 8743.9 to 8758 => 4.851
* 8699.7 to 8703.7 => 4.53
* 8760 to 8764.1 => 5.044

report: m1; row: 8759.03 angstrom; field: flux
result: 5.04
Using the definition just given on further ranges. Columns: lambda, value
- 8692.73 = 4.579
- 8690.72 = 4.585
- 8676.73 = 4.515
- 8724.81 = 5.046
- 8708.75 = 4.488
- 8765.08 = 5.109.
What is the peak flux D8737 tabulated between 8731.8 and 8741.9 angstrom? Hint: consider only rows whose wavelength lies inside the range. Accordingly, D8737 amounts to 4.756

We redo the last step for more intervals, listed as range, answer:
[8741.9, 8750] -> 4.954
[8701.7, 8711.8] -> 4.544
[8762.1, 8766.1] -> 5.109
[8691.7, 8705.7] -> 4.579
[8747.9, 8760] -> 5.042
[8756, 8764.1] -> 5.062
